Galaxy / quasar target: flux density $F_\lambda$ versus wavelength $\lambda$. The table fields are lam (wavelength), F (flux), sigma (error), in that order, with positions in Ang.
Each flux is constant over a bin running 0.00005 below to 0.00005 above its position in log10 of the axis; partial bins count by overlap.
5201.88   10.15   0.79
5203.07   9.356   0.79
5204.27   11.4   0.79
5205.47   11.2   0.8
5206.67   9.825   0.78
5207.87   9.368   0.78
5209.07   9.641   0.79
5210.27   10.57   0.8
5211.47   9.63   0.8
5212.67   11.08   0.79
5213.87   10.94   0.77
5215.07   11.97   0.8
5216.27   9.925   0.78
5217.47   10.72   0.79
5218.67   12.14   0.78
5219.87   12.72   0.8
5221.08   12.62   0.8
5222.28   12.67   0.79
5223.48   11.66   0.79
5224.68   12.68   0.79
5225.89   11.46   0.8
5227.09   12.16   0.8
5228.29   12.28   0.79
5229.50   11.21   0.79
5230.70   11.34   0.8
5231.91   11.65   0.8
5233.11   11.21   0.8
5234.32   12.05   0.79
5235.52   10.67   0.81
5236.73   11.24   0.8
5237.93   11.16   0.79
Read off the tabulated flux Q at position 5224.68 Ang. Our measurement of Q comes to 12.68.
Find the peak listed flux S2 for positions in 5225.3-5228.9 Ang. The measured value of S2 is 12.28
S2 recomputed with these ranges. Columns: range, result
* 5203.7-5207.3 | 11.4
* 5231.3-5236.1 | 12.05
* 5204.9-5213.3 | 11.2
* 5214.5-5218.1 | 11.97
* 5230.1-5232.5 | 11.65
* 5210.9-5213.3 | 11.08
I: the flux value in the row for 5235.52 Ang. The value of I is 10.67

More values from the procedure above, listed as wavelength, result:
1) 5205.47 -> 11.2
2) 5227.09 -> 12.16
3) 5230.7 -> 11.34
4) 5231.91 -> 11.65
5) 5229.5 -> 11.21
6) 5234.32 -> 12.05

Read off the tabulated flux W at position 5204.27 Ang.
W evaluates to 11.4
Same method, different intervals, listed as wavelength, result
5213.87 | 10.94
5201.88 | 10.15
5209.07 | 9.641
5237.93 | 11.16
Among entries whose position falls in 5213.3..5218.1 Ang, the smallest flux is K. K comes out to 9.925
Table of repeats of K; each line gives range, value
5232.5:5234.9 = 11.21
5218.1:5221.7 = 12.14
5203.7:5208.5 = 9.368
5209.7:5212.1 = 9.63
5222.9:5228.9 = 11.46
